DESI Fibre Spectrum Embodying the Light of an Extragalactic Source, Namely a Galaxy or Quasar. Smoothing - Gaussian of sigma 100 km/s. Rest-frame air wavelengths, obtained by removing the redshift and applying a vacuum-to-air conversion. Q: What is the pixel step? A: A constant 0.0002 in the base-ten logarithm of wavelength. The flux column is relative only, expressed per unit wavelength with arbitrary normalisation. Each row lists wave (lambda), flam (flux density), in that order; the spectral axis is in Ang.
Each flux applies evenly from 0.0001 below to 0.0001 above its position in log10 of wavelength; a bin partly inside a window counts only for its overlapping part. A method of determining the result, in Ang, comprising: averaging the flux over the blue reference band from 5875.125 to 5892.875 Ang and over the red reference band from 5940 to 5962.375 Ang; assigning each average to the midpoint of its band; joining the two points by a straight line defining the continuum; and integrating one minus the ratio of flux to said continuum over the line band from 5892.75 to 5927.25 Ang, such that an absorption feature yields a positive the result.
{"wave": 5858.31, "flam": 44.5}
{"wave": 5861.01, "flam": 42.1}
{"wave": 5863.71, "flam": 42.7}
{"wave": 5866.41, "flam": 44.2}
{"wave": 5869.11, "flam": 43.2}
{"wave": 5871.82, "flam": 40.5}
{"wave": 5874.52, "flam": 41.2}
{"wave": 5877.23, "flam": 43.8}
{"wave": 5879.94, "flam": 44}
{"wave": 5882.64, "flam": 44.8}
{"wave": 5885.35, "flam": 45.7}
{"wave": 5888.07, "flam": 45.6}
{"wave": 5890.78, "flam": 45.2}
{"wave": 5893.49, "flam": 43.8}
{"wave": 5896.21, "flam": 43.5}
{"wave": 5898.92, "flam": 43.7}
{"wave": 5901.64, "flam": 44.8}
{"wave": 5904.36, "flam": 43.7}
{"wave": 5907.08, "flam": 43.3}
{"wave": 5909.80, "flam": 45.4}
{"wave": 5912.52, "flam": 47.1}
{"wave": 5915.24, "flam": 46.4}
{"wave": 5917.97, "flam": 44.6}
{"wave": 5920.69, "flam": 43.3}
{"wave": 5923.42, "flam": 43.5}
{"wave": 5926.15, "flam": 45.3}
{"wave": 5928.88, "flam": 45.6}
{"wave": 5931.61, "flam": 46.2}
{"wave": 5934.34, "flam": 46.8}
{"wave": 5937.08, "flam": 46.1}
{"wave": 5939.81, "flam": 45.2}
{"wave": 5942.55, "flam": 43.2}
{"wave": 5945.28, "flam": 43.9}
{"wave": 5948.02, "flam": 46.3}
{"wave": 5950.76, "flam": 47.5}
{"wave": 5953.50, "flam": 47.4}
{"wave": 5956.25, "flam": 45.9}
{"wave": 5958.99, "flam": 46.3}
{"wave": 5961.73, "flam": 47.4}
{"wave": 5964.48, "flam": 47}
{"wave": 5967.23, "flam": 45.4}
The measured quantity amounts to 0.49 Ang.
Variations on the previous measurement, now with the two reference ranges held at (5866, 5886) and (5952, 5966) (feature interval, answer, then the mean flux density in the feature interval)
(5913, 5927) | 0.12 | 44.8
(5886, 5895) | -0.20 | 44.9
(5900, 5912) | 0.02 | 44.5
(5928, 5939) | -0.11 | 46.2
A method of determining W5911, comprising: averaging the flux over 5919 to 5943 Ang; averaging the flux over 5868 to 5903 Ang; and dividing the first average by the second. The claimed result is 1.0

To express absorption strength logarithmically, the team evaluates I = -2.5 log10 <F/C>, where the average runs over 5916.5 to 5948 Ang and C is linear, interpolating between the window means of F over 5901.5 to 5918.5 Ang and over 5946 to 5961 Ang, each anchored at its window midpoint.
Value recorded 0.02 mag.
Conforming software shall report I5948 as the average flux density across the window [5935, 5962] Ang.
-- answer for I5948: 45.9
